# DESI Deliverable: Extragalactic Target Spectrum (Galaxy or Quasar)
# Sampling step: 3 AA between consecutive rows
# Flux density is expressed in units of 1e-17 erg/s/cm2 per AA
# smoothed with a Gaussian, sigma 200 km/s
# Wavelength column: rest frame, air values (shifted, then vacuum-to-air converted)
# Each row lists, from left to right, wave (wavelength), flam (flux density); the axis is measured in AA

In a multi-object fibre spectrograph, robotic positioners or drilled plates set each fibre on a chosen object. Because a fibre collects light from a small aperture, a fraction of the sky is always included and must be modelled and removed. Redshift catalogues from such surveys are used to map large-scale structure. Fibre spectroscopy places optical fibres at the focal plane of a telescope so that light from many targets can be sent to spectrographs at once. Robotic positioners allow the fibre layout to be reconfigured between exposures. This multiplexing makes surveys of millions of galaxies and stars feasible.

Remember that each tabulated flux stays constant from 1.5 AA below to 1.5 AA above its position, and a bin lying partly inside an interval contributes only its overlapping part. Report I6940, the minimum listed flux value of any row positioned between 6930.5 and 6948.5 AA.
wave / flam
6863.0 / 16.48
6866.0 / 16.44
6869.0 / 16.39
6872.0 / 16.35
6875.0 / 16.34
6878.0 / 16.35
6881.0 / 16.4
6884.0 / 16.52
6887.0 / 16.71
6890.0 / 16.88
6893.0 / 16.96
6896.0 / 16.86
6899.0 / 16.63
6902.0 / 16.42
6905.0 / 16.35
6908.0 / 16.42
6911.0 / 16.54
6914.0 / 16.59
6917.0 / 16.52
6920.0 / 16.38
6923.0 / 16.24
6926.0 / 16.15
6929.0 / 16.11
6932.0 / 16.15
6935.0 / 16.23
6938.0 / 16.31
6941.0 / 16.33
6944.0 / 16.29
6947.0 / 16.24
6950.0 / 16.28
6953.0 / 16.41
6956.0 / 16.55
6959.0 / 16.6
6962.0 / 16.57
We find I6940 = 16.15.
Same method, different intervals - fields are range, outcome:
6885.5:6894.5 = 16.71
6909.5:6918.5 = 16.52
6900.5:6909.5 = 16.35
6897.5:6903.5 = 16.42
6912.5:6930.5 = 16.11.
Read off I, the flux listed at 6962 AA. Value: 16.57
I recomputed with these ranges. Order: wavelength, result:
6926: 16.15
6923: 16.24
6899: 16.63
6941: 16.33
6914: 16.59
